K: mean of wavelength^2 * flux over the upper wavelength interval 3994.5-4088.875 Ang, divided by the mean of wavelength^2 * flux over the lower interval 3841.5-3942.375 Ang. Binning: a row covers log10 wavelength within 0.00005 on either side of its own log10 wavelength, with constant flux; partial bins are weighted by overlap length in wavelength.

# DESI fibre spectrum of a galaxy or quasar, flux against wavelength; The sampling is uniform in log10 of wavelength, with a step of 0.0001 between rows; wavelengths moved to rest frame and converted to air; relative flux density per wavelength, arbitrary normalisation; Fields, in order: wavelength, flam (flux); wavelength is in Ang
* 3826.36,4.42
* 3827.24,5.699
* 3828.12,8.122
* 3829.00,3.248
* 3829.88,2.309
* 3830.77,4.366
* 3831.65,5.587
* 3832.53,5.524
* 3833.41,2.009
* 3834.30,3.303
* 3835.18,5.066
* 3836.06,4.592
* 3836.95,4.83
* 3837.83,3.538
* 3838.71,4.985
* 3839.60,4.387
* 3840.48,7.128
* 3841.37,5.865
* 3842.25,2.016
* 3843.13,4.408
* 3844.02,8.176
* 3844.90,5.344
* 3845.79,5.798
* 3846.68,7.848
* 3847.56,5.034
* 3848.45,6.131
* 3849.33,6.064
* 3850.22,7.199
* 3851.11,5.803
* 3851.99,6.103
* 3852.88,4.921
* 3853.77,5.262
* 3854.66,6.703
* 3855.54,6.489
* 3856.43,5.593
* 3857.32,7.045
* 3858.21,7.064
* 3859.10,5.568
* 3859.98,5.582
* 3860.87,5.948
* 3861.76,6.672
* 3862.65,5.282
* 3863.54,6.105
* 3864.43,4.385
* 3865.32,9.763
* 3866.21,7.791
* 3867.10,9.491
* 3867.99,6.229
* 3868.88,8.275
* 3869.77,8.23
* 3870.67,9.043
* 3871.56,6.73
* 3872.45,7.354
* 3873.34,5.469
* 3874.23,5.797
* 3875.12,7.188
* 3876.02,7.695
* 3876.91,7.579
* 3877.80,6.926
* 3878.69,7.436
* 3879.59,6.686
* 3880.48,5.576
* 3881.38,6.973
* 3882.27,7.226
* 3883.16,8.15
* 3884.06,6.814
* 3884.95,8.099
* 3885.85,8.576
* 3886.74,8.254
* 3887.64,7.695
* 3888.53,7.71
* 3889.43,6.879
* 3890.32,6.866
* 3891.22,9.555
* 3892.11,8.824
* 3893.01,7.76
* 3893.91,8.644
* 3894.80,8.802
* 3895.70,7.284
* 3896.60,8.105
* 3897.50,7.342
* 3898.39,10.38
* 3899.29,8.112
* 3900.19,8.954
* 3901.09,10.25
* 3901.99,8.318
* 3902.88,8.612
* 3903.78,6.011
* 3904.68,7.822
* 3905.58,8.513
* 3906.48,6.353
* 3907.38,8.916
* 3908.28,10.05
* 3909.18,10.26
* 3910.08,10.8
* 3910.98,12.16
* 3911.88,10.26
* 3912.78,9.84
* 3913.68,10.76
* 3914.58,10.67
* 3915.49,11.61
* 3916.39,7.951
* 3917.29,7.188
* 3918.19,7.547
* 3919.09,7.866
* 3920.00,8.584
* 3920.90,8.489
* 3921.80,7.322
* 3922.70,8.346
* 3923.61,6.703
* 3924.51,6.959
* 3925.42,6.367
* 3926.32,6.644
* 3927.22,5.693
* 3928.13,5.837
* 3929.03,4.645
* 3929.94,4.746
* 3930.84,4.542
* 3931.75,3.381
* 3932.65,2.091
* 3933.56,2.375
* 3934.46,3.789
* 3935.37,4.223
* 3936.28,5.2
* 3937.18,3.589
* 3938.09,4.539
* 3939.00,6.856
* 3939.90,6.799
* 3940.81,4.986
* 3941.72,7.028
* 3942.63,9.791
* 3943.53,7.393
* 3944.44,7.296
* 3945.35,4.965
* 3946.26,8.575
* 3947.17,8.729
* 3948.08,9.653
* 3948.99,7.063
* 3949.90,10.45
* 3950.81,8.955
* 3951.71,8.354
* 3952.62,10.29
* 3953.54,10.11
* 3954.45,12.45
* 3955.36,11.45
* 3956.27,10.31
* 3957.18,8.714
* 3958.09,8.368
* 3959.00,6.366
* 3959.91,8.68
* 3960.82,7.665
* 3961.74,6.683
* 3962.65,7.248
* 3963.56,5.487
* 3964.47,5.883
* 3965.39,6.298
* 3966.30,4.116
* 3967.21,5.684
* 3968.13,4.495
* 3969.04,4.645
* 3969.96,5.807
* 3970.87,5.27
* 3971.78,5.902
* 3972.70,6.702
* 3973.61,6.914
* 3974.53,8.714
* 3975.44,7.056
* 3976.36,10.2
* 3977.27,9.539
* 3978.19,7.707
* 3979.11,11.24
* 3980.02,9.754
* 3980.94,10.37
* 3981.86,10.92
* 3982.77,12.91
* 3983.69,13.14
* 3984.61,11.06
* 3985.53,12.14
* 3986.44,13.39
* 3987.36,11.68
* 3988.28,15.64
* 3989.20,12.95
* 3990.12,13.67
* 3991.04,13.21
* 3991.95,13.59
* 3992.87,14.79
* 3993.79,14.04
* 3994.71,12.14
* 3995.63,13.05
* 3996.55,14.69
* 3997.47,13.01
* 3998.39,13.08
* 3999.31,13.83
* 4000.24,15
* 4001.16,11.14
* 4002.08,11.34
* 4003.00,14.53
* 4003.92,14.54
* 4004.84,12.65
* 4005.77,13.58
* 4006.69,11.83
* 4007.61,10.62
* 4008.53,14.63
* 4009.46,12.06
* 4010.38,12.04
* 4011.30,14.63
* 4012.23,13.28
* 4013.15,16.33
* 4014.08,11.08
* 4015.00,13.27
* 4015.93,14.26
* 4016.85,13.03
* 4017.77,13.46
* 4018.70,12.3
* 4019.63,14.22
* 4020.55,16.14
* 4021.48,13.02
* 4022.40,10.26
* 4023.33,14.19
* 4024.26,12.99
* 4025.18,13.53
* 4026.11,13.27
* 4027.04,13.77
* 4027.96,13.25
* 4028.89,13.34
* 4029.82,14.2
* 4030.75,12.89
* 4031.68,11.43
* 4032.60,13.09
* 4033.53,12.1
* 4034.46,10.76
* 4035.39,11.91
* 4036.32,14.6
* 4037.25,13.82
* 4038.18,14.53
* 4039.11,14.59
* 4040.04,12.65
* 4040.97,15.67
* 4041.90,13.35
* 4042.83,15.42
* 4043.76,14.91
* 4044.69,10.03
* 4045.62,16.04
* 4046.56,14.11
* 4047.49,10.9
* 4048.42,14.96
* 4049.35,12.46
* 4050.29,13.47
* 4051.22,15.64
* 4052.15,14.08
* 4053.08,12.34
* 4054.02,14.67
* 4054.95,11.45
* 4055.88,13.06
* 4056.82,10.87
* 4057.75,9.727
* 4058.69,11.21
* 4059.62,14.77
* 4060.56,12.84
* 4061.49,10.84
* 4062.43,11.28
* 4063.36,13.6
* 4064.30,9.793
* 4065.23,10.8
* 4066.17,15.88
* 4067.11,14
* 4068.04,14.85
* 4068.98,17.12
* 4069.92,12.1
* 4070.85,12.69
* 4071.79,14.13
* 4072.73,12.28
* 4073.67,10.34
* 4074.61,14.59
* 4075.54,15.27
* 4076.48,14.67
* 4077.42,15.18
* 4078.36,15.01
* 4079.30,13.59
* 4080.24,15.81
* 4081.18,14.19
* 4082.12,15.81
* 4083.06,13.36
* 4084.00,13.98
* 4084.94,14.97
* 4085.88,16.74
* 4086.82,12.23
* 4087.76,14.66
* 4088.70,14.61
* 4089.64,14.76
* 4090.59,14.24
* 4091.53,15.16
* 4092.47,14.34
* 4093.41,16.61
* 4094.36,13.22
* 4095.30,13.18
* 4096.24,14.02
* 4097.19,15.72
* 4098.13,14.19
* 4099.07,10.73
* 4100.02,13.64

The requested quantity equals 2.04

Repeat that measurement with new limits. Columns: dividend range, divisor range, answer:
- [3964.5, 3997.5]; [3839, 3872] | 1.69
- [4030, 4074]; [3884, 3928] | 1.68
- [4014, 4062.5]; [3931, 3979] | 1.95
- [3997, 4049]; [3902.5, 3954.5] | 1.86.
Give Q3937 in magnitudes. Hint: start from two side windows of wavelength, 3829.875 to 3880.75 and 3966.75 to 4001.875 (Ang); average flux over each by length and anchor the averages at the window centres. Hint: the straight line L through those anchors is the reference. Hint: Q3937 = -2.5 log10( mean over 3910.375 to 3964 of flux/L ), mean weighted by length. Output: 0.20 mag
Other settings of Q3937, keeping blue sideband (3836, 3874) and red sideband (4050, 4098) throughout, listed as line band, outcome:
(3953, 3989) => 0.17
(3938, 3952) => 0.21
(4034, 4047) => -0.10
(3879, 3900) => -0.06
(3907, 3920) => -0.18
